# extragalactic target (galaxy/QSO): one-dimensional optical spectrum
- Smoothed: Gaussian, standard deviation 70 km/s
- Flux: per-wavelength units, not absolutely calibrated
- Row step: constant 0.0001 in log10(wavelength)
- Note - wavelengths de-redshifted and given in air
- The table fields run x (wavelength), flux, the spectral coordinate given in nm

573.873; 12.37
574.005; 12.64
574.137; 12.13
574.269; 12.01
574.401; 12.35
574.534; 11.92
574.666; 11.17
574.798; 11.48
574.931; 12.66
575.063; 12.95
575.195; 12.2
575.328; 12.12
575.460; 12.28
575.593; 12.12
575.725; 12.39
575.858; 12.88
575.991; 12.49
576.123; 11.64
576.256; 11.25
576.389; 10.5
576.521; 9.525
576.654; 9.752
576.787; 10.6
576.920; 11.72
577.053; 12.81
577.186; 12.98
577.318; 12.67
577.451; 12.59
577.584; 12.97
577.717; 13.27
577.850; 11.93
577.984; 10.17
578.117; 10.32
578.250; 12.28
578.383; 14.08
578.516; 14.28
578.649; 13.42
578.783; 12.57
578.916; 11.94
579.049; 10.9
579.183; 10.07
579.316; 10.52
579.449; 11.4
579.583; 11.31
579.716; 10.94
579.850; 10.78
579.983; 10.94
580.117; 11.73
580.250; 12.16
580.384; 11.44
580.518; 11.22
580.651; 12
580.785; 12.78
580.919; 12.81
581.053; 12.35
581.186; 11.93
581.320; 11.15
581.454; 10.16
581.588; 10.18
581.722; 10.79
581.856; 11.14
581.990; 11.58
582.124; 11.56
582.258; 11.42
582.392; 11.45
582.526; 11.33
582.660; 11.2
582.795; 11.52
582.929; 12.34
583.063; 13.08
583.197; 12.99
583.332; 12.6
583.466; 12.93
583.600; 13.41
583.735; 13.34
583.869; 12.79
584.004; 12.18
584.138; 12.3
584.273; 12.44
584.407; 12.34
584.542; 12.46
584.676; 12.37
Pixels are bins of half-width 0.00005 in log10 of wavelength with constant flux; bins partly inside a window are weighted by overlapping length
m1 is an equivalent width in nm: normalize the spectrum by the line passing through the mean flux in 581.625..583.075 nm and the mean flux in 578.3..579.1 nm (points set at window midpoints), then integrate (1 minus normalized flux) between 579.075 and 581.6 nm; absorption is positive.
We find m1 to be 0.18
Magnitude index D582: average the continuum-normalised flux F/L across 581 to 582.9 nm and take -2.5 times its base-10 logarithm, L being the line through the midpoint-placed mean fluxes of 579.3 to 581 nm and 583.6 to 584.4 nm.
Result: 0.07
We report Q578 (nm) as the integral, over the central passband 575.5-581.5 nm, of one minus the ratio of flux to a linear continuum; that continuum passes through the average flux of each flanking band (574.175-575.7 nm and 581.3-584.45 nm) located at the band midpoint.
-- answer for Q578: 0.13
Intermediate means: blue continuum 12.1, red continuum 11.9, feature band 11.8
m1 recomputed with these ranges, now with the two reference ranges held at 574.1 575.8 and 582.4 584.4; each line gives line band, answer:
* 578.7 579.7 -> 0.08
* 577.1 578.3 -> 0.01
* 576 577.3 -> 0.09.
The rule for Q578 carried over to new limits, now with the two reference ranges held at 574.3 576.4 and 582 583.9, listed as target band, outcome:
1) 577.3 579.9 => 0.05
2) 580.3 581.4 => 0.02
